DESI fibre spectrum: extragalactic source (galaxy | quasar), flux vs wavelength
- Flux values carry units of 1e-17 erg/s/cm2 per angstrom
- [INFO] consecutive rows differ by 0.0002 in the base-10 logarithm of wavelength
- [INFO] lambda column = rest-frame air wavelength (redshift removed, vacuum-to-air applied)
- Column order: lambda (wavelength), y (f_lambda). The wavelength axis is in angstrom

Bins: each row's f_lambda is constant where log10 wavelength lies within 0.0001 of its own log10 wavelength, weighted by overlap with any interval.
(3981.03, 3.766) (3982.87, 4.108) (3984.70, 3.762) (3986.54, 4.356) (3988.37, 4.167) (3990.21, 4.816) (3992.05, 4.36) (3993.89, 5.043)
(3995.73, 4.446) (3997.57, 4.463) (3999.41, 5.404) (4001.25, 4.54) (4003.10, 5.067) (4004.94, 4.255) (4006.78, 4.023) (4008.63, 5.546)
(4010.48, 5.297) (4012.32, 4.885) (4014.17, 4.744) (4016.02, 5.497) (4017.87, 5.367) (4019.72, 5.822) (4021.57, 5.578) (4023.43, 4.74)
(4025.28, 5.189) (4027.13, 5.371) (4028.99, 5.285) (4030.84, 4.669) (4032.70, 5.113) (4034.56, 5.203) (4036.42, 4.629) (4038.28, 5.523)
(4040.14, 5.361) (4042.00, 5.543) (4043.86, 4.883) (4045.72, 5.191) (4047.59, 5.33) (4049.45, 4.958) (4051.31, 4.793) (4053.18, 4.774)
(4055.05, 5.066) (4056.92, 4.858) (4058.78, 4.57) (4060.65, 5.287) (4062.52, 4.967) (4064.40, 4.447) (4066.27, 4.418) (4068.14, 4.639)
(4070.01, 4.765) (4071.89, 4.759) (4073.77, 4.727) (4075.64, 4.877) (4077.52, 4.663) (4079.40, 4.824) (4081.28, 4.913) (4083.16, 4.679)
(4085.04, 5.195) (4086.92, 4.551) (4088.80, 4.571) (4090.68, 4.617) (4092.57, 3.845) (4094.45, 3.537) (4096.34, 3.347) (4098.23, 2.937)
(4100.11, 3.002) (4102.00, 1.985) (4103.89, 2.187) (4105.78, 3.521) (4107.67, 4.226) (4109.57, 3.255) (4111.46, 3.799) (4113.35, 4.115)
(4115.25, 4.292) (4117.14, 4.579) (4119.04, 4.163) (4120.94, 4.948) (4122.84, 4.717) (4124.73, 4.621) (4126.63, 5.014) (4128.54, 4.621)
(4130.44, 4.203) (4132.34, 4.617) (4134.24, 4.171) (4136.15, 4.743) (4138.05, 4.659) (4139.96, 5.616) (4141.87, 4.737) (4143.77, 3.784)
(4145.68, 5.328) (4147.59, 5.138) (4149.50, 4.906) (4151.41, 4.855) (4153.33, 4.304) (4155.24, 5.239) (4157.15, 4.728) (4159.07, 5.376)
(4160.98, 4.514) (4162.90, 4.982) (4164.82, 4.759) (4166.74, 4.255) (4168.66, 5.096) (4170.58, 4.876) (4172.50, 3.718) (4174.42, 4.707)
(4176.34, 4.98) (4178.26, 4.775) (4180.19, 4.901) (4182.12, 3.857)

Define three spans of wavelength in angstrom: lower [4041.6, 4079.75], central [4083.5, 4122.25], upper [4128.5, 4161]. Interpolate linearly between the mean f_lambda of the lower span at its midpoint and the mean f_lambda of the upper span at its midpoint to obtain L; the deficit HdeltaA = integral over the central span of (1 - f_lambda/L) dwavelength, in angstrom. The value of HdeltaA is 7.7 angstrom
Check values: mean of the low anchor 4.86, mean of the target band 3.85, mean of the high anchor 4.76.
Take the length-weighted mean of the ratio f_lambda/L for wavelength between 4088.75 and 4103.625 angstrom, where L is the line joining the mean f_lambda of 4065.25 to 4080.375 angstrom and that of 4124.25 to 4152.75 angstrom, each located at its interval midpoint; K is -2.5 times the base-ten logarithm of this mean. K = 0.37 mag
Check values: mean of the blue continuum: 4.71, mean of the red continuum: 4.73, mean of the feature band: 3.36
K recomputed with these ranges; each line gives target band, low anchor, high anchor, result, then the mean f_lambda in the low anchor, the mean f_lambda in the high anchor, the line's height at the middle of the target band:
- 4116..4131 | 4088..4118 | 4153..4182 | -0.165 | 3.61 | 4.73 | 3.96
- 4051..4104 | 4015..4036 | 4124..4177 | 0.156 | 5.24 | 4.73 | 5.03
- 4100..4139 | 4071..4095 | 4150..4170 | 0.153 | 4.61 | 4.81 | 4.71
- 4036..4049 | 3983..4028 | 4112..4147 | -0.097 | 4.85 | 4.6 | 4.78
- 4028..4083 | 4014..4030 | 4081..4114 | -0.072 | 5.31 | 3.77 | 4.63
